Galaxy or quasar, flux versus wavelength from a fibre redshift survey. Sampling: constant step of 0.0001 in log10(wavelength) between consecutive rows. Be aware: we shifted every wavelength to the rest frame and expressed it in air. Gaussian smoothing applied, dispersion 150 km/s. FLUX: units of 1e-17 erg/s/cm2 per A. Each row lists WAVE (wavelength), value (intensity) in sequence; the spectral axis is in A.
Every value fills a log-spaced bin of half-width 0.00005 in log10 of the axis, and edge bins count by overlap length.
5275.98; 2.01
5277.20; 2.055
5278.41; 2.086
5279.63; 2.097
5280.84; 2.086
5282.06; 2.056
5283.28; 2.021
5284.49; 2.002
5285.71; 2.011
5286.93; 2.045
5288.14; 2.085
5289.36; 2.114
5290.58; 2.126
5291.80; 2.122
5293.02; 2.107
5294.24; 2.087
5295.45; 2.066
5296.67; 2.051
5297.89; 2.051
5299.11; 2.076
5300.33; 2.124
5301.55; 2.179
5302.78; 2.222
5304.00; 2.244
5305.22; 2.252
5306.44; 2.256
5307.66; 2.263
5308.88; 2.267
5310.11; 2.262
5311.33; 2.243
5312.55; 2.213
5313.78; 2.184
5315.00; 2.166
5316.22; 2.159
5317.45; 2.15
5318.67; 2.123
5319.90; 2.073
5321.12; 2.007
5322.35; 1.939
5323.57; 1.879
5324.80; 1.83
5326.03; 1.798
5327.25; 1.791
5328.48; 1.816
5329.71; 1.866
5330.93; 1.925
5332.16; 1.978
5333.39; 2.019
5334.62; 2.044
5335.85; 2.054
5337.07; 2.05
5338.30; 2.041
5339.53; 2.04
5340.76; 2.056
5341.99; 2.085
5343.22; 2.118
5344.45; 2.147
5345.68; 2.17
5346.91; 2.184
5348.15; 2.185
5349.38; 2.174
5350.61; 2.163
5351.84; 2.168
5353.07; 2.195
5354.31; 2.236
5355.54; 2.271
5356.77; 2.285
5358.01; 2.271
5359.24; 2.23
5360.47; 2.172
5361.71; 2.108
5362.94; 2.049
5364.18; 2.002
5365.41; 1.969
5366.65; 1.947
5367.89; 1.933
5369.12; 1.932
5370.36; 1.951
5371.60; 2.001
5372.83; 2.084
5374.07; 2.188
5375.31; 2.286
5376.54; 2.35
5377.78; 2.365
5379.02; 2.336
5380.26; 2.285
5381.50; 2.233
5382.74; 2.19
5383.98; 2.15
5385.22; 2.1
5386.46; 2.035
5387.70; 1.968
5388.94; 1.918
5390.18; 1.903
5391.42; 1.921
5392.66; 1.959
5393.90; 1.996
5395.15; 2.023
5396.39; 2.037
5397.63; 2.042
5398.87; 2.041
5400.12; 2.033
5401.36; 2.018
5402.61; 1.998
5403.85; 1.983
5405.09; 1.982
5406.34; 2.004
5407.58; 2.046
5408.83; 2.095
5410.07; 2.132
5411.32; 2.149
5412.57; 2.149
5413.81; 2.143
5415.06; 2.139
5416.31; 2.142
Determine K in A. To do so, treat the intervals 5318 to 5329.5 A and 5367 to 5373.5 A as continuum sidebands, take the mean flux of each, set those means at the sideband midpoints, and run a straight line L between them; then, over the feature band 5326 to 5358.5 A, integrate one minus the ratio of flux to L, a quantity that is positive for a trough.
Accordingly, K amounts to -2.36 A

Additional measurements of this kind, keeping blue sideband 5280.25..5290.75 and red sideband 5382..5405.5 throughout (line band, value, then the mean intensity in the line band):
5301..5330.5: -0.62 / 2.09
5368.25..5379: -0.67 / 2.15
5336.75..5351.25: -0.60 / 2.12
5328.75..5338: 0.24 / 1.99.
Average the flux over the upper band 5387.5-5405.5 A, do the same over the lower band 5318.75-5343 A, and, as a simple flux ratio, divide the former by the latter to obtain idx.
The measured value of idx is 1.01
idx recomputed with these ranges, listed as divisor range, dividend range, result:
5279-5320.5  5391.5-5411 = 0.95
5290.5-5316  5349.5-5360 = 1.03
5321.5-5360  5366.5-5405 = 1.00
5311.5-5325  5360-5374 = 0.97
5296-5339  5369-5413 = 1.00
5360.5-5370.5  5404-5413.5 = 1.04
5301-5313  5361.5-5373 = 0.89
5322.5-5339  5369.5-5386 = 1.13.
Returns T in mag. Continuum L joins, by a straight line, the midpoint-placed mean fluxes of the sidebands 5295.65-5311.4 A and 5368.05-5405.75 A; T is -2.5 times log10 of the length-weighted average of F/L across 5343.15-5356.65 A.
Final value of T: -0.03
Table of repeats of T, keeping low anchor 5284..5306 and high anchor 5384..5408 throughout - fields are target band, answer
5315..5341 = 0.05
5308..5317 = -0.06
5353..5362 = -0.09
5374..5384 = -0.13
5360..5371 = 0.02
